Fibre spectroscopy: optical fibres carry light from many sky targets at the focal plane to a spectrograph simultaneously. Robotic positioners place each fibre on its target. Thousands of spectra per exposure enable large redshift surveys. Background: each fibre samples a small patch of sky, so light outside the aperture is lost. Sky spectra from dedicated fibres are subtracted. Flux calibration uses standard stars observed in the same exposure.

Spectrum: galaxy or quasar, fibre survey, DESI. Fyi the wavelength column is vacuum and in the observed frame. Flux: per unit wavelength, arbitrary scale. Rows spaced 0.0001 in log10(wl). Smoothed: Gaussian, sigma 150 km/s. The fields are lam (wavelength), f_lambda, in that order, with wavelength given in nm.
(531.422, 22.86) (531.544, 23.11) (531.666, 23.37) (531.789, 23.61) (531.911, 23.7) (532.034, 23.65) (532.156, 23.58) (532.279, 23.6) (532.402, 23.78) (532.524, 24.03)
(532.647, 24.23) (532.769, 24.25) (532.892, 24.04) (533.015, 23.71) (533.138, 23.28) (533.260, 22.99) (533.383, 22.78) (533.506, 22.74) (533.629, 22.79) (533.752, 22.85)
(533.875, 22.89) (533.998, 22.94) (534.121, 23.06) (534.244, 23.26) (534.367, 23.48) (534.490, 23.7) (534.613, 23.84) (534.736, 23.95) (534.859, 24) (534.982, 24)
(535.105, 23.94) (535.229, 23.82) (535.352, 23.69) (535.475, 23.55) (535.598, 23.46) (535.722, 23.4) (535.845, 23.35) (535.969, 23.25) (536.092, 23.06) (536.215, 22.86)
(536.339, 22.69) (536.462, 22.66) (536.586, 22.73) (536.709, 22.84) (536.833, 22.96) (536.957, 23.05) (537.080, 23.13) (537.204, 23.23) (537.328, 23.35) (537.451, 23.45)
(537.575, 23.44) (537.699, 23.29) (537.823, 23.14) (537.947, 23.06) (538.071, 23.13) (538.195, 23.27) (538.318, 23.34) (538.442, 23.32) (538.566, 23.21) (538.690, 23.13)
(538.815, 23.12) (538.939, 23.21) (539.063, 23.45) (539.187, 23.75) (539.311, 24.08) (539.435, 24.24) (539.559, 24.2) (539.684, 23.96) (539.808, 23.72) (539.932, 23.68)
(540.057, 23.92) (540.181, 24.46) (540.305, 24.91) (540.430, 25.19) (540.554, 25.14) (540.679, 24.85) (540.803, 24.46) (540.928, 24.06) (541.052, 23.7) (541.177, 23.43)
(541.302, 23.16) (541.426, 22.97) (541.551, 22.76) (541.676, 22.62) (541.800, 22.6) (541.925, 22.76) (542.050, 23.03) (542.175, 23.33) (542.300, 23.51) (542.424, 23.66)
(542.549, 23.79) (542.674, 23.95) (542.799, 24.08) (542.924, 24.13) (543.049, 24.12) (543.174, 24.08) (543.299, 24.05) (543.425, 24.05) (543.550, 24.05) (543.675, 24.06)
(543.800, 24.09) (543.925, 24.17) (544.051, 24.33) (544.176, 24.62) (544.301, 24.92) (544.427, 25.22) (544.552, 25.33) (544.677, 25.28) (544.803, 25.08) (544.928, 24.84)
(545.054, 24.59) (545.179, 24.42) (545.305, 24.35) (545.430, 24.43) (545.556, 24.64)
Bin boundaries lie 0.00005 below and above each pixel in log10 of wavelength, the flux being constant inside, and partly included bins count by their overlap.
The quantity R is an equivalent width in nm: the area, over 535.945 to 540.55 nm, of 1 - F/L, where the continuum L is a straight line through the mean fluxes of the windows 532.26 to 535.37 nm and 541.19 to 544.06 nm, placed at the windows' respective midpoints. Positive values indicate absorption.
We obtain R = 0.02 nm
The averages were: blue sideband 23.5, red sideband 23.6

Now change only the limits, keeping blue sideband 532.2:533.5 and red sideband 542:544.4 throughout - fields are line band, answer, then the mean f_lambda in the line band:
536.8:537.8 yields 0.023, 23.2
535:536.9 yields 0.040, 23.2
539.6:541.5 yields -0.014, 24.1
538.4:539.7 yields 0.014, 23.6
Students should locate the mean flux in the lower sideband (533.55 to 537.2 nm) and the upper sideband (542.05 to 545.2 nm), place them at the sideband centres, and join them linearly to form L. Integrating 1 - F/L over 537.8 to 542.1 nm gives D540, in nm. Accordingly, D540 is 0.036 nm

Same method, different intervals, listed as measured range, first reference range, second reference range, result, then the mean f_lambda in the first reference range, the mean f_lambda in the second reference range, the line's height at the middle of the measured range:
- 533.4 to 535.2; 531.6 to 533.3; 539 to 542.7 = 0.03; 23.7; 23.8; 23.7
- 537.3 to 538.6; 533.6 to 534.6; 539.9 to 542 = 0.01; 23.2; 23.8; 23.5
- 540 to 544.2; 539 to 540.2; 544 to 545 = 0.10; 23.9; 25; 24.5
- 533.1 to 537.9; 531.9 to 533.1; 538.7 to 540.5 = 0.13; 23.8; 24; 23.9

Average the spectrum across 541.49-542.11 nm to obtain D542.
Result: 22.8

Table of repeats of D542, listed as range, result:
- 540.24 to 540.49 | 25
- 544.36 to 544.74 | 25.3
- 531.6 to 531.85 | 23.5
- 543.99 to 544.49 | 24.8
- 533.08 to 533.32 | 23.2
